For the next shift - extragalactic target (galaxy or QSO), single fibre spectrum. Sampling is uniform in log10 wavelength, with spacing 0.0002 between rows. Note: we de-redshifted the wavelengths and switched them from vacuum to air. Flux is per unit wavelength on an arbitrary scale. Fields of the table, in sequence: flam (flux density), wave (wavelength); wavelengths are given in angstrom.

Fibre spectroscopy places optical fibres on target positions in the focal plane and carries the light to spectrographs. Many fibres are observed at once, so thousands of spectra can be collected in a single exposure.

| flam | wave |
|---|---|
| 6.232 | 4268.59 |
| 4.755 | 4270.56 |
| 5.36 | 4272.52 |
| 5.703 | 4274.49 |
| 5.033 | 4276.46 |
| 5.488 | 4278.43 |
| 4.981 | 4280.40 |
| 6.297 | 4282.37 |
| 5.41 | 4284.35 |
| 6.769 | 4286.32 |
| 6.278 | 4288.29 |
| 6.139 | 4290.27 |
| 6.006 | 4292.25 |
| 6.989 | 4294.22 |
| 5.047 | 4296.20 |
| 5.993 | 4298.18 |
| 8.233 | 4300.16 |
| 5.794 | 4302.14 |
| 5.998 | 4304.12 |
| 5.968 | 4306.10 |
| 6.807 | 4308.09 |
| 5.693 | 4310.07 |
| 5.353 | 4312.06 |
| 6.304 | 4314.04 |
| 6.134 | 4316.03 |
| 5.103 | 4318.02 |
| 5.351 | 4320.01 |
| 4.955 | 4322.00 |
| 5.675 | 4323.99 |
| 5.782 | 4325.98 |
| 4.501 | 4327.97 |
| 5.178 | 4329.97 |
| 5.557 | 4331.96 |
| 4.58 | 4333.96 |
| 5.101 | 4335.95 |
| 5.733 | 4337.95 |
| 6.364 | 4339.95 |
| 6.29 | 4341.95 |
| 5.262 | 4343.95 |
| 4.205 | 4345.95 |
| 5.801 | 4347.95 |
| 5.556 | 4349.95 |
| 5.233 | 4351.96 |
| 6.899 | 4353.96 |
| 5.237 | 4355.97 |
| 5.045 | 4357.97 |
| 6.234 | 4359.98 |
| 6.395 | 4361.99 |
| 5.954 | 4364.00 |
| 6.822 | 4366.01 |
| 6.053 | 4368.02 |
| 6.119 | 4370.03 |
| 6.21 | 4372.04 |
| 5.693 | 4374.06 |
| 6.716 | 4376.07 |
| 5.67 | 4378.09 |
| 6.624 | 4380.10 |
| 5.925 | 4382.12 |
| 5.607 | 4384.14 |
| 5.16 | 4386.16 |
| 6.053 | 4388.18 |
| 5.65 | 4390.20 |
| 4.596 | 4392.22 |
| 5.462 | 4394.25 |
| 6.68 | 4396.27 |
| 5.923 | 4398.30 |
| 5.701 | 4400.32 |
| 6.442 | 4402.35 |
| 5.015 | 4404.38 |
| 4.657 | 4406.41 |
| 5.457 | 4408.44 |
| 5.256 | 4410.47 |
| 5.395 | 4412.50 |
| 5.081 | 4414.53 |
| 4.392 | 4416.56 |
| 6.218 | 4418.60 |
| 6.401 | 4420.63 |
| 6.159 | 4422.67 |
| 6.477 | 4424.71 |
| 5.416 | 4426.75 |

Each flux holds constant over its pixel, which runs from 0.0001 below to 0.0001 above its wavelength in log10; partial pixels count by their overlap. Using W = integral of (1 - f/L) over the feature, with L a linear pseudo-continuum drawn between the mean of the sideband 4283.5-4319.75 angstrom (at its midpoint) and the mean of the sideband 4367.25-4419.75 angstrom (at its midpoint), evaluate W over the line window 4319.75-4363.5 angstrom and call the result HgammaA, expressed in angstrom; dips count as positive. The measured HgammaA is 3.0 angstrom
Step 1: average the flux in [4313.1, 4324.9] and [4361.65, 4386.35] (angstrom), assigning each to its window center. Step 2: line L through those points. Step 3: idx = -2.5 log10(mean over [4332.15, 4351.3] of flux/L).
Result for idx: 0.07 mag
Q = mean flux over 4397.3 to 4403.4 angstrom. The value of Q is 6.02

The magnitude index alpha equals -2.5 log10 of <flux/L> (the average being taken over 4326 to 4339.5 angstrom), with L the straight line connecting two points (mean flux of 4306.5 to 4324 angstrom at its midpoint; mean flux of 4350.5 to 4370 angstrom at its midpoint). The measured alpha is 0.121 mag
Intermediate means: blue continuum 5.72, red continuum 5.98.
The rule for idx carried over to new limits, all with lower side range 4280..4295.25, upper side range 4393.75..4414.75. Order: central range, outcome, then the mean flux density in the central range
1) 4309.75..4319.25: 0.06 mag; 5.71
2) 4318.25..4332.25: 0.14 mag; 5.26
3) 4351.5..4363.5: -0.01 mag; 5.87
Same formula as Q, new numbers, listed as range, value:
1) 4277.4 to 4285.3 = 5.54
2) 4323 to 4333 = 5.33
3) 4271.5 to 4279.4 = 5.39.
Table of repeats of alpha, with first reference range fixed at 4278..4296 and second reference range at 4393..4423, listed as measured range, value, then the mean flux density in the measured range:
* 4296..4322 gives -0.006 mag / 5.97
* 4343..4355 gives 0.059 mag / 5.49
